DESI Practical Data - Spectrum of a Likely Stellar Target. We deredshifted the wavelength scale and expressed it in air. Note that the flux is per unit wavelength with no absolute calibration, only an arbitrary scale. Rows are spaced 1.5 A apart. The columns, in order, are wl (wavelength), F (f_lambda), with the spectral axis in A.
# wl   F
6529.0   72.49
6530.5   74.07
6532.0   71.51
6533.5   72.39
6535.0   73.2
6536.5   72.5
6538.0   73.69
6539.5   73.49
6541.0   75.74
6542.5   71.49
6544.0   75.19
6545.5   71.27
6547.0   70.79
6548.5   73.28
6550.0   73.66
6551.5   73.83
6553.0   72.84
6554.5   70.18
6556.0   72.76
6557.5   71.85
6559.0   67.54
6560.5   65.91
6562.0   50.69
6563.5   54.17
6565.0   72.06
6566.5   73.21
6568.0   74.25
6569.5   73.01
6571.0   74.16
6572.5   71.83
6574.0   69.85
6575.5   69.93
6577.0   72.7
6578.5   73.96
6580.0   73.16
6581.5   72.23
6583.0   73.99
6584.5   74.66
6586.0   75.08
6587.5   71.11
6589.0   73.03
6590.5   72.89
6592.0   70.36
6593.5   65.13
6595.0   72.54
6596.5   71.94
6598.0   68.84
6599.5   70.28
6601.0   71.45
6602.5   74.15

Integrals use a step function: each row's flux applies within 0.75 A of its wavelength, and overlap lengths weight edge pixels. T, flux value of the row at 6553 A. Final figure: 72.84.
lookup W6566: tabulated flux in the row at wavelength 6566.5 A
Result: 73.21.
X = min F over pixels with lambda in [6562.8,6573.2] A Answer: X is 54.17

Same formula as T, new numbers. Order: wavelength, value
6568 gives 74.25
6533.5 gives 72.39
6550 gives 73.66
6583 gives 73.99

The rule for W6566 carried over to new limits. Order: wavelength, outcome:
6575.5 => 69.93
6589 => 73.03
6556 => 72.76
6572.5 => 71.83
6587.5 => 71.11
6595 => 72.54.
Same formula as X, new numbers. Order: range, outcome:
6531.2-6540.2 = 71.51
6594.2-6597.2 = 71.94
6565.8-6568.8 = 73.21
